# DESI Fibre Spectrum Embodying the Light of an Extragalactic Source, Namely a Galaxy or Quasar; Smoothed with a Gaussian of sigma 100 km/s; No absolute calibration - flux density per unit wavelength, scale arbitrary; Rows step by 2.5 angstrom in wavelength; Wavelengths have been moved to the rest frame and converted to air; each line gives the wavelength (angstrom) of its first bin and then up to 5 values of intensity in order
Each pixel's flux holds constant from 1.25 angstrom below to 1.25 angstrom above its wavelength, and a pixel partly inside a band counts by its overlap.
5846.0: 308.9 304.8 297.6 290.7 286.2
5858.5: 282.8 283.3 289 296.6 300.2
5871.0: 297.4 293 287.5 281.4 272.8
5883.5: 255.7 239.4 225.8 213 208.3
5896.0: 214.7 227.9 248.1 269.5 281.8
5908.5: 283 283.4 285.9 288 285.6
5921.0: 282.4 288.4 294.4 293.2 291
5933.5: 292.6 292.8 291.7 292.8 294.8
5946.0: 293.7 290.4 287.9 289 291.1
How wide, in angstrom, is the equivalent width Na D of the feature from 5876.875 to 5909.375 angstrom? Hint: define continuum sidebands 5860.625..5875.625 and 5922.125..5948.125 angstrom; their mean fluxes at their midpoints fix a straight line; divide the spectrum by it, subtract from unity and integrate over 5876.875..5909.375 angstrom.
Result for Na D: 5.0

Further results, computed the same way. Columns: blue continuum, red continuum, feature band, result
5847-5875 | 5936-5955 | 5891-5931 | 3.31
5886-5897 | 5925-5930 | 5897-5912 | -1.14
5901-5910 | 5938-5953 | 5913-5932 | -0.48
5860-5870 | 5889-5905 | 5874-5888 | -0.24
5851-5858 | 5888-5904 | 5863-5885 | -2.08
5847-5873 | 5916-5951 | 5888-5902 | 3.34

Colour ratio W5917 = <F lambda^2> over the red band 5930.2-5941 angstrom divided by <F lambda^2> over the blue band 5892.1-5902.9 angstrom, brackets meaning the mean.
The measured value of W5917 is 1.30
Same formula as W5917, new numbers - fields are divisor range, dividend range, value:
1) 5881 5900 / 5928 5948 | 1.29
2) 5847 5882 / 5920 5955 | 1.03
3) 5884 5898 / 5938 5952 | 1.34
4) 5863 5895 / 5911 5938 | 1.11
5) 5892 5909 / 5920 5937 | 1.20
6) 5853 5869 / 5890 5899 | 0.75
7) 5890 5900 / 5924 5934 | 1.36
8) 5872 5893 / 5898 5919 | 1.07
